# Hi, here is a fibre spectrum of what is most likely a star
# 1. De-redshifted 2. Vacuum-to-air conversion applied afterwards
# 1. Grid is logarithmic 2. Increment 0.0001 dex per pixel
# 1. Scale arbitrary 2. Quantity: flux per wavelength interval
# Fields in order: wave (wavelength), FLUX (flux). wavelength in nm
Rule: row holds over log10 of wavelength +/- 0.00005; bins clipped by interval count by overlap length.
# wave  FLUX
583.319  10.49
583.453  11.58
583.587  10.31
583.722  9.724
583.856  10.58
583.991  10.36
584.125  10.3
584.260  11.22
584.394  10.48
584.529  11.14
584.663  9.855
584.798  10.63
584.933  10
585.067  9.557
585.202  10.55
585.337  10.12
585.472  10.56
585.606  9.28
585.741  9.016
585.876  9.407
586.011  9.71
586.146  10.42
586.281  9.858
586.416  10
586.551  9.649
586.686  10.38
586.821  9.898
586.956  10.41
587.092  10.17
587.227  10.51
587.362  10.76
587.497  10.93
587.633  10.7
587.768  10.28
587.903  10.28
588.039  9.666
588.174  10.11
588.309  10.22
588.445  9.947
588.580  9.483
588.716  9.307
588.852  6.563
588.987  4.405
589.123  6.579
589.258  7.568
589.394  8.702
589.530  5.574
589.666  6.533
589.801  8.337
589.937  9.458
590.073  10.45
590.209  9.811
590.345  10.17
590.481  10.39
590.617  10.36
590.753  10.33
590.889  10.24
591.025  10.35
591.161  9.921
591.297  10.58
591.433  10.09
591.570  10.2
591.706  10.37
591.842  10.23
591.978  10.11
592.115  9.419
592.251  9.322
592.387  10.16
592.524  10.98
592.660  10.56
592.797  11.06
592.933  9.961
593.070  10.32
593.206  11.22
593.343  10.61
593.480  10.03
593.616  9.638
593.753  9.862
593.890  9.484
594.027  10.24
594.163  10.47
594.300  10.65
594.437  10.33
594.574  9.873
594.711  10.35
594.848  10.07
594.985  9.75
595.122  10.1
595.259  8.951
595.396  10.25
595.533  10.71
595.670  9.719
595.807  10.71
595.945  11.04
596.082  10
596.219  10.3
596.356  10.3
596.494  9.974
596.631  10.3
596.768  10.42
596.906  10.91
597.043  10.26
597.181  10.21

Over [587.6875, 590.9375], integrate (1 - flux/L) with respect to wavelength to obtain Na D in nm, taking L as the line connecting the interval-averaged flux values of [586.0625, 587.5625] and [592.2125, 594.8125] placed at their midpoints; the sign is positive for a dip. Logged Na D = 0.42 nm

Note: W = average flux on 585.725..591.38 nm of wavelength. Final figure 9.47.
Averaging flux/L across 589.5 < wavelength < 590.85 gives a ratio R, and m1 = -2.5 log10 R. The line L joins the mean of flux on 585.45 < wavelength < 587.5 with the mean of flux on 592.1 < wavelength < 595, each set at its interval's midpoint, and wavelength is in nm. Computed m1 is 0.10 mag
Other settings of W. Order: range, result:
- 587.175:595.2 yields 9.73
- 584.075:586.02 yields 10.1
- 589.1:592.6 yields 9.51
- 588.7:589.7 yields 6.79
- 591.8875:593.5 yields 10.3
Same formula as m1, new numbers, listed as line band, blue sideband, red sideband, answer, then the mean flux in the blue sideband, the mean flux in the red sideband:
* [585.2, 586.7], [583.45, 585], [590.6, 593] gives 0.06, 10.5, 10.2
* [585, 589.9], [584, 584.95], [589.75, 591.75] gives 0.11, 10.5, 10.1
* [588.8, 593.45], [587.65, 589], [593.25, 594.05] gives 0.02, 9.28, 9.99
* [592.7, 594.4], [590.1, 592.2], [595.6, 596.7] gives -0.01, 10.2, 10.3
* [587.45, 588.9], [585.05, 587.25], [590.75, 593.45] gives 0.03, 9.97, 10.3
